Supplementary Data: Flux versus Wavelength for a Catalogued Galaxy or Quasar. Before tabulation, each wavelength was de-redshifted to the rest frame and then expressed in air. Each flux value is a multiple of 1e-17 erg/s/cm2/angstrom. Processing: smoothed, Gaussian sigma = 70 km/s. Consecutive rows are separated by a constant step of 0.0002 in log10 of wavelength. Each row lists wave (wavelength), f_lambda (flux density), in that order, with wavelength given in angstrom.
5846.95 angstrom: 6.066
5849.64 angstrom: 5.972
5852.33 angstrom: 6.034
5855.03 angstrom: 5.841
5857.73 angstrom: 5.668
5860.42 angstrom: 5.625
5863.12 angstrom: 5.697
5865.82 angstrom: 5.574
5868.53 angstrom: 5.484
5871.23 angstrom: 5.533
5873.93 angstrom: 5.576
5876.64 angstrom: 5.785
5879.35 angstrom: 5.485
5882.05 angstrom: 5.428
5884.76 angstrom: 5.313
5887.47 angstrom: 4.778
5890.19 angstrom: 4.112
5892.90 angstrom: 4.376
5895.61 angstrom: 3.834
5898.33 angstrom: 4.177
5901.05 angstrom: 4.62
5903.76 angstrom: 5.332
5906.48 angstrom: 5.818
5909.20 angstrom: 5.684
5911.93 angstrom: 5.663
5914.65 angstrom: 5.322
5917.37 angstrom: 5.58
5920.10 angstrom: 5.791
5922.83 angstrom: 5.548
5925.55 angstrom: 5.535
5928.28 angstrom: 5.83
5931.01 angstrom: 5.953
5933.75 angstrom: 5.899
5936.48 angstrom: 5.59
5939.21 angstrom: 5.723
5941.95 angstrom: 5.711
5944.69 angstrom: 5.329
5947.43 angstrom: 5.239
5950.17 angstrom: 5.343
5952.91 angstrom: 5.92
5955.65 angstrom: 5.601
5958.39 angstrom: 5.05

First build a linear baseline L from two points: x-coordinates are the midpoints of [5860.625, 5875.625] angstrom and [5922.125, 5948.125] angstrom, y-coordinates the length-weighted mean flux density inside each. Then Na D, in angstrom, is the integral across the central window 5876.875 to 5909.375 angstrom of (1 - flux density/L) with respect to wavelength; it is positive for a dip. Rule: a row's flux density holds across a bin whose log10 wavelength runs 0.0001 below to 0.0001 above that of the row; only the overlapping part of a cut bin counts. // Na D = 4.0 angstrom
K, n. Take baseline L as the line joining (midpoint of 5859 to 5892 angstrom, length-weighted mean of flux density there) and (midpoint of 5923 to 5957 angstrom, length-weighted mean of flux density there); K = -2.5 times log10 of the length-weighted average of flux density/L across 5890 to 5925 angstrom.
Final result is 0.079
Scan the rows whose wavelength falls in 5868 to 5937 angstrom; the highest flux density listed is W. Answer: 5.953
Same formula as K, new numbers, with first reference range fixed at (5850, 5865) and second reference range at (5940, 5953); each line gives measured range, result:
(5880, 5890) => 0.12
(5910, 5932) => -0.02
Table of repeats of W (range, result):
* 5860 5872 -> 5.697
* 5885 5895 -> 4.778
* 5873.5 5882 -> 5.785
